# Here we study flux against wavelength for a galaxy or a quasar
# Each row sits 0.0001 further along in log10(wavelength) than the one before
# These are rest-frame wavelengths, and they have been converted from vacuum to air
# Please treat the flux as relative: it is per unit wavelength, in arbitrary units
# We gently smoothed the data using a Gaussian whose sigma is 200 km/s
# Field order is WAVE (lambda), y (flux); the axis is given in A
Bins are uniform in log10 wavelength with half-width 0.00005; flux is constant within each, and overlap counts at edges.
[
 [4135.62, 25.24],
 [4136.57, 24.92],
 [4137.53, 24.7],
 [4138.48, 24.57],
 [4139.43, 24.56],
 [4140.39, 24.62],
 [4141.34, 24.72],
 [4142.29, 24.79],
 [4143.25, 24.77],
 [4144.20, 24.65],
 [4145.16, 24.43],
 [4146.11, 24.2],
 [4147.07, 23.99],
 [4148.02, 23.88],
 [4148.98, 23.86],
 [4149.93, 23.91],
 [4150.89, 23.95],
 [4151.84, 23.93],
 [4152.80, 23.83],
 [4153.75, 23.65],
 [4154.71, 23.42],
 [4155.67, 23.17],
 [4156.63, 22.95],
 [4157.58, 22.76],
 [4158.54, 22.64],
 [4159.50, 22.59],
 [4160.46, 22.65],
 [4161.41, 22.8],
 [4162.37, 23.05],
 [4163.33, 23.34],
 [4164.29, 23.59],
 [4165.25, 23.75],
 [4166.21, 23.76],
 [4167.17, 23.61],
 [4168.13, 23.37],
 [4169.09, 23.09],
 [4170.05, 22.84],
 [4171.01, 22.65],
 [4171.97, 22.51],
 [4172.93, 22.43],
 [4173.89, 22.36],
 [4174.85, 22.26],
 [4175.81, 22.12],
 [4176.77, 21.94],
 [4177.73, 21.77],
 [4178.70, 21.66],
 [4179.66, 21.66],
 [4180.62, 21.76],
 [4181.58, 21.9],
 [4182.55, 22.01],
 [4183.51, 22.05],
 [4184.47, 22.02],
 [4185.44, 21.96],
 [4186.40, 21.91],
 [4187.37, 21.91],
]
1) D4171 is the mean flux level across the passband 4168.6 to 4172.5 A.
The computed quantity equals 22.8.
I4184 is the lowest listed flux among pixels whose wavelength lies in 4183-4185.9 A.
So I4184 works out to 21.96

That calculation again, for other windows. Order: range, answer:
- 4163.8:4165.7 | 23.59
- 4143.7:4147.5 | 23.99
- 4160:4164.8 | 22.65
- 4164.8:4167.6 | 23.61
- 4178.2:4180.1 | 21.66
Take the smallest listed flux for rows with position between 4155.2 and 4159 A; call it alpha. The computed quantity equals 22.64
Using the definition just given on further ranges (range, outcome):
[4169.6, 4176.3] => 22.12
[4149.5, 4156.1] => 23.17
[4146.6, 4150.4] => 23.86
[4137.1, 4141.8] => 24.56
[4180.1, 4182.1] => 21.76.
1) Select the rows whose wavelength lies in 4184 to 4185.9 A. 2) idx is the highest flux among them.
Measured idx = 22.02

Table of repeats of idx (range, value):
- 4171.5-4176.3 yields 22.51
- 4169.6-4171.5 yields 22.84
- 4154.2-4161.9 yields 23.42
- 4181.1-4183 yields 22.01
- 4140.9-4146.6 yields 24.79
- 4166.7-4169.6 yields 23.61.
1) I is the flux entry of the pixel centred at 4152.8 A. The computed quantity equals 23.83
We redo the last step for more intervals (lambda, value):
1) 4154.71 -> 23.42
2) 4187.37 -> 21.91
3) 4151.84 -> 23.93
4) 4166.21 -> 23.76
